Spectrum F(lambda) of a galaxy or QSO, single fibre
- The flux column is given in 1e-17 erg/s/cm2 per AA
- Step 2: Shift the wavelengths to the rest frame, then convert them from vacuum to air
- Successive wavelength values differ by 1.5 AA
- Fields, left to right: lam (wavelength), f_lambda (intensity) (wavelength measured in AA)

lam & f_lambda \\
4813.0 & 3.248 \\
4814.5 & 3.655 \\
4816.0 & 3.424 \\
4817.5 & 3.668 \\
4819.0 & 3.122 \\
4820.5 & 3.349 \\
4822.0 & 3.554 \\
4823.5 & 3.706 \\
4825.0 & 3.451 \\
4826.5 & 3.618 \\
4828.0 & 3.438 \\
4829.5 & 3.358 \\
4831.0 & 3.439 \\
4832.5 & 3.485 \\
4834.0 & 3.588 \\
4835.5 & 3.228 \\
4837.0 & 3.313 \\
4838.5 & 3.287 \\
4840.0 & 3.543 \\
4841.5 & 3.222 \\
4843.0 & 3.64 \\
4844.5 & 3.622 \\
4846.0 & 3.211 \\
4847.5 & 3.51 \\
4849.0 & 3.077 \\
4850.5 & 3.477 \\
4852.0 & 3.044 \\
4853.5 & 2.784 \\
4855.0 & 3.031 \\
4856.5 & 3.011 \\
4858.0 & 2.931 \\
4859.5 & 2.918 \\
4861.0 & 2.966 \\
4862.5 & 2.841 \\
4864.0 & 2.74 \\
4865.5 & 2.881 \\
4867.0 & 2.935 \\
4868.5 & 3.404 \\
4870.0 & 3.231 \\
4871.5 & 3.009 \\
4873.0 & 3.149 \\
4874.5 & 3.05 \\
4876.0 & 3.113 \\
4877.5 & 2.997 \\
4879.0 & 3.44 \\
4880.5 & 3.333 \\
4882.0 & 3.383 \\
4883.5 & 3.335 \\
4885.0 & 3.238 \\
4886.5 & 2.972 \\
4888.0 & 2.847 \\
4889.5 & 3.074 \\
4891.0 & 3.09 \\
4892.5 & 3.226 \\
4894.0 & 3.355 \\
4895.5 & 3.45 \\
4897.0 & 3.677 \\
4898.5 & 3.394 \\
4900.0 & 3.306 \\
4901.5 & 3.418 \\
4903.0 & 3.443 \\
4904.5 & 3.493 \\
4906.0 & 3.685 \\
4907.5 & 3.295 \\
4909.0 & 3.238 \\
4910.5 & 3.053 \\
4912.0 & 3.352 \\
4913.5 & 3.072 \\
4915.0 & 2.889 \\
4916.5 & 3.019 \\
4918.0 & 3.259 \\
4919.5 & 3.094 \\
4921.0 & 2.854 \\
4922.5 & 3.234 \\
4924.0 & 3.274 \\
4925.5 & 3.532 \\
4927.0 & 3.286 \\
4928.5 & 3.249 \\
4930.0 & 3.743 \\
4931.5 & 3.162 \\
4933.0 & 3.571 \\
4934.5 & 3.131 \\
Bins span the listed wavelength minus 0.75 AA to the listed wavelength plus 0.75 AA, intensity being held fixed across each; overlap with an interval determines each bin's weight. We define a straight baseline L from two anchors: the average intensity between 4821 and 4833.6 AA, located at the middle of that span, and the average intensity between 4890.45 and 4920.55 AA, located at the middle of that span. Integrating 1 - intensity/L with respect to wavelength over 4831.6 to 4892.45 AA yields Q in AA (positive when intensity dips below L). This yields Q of 4.2 AA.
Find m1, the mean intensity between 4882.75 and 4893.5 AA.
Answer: 3.12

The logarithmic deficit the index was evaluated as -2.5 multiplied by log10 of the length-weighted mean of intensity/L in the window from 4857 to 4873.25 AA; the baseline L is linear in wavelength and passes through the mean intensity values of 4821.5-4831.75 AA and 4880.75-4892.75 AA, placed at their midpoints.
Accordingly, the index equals 0.10 mag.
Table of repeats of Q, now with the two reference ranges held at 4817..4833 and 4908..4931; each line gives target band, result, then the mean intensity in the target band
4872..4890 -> 0.8 AA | 3.16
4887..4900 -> 0.1 AA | 3.26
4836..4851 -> 0.1 AA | 3.39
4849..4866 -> 2.1 AA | 2.97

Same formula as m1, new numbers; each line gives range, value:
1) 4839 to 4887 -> 3.16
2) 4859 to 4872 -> 2.99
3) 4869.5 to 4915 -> 3.25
